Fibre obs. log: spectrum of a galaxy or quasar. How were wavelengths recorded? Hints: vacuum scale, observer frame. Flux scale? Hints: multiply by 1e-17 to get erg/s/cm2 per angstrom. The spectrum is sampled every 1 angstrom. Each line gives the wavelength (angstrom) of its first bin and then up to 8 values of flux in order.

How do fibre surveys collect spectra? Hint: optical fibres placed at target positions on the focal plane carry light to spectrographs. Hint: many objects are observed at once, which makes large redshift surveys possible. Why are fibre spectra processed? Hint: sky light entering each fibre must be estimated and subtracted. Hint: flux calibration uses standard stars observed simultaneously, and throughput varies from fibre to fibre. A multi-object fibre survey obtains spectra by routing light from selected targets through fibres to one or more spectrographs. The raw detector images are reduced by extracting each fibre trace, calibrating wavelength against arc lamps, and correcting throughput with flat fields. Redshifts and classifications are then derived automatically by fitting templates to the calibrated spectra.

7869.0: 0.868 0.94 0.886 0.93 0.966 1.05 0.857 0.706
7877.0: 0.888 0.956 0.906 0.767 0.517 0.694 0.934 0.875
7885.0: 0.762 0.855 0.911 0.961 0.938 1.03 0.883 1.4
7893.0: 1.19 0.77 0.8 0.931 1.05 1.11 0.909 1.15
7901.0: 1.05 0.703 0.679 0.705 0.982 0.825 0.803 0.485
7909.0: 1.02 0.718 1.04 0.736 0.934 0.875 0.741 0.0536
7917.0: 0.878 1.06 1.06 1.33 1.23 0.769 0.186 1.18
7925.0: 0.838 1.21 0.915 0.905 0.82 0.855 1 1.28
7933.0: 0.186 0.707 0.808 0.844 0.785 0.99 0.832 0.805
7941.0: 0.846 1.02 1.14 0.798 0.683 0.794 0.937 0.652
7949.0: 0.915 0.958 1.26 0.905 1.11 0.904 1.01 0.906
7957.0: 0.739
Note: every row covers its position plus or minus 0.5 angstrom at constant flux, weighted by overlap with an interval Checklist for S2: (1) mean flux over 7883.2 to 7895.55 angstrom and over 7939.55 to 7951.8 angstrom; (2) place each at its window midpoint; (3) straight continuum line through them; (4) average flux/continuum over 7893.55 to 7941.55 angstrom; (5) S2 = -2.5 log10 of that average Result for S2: 0.075 mag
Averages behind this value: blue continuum 0.948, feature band 0.863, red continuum 0.901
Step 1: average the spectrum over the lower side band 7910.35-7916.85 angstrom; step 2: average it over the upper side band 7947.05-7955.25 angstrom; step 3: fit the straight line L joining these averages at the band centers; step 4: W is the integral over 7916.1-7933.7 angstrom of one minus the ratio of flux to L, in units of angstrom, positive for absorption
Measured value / -2.2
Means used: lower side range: 0.738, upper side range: 0.961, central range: 0.901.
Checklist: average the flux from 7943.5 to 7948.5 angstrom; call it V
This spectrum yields 0.773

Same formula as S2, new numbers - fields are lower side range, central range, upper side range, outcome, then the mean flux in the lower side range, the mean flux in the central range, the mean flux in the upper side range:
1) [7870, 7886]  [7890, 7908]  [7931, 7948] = -0.10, 0.849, 0.928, 0.84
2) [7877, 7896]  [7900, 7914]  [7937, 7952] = 0.08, 0.898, 0.835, 0.898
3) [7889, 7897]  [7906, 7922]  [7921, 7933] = 0.08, 1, 0.86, 0.889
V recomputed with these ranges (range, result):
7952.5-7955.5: 1.01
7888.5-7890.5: 0.984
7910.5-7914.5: 0.896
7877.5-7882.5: 0.768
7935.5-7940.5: 0.851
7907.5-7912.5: 0.8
